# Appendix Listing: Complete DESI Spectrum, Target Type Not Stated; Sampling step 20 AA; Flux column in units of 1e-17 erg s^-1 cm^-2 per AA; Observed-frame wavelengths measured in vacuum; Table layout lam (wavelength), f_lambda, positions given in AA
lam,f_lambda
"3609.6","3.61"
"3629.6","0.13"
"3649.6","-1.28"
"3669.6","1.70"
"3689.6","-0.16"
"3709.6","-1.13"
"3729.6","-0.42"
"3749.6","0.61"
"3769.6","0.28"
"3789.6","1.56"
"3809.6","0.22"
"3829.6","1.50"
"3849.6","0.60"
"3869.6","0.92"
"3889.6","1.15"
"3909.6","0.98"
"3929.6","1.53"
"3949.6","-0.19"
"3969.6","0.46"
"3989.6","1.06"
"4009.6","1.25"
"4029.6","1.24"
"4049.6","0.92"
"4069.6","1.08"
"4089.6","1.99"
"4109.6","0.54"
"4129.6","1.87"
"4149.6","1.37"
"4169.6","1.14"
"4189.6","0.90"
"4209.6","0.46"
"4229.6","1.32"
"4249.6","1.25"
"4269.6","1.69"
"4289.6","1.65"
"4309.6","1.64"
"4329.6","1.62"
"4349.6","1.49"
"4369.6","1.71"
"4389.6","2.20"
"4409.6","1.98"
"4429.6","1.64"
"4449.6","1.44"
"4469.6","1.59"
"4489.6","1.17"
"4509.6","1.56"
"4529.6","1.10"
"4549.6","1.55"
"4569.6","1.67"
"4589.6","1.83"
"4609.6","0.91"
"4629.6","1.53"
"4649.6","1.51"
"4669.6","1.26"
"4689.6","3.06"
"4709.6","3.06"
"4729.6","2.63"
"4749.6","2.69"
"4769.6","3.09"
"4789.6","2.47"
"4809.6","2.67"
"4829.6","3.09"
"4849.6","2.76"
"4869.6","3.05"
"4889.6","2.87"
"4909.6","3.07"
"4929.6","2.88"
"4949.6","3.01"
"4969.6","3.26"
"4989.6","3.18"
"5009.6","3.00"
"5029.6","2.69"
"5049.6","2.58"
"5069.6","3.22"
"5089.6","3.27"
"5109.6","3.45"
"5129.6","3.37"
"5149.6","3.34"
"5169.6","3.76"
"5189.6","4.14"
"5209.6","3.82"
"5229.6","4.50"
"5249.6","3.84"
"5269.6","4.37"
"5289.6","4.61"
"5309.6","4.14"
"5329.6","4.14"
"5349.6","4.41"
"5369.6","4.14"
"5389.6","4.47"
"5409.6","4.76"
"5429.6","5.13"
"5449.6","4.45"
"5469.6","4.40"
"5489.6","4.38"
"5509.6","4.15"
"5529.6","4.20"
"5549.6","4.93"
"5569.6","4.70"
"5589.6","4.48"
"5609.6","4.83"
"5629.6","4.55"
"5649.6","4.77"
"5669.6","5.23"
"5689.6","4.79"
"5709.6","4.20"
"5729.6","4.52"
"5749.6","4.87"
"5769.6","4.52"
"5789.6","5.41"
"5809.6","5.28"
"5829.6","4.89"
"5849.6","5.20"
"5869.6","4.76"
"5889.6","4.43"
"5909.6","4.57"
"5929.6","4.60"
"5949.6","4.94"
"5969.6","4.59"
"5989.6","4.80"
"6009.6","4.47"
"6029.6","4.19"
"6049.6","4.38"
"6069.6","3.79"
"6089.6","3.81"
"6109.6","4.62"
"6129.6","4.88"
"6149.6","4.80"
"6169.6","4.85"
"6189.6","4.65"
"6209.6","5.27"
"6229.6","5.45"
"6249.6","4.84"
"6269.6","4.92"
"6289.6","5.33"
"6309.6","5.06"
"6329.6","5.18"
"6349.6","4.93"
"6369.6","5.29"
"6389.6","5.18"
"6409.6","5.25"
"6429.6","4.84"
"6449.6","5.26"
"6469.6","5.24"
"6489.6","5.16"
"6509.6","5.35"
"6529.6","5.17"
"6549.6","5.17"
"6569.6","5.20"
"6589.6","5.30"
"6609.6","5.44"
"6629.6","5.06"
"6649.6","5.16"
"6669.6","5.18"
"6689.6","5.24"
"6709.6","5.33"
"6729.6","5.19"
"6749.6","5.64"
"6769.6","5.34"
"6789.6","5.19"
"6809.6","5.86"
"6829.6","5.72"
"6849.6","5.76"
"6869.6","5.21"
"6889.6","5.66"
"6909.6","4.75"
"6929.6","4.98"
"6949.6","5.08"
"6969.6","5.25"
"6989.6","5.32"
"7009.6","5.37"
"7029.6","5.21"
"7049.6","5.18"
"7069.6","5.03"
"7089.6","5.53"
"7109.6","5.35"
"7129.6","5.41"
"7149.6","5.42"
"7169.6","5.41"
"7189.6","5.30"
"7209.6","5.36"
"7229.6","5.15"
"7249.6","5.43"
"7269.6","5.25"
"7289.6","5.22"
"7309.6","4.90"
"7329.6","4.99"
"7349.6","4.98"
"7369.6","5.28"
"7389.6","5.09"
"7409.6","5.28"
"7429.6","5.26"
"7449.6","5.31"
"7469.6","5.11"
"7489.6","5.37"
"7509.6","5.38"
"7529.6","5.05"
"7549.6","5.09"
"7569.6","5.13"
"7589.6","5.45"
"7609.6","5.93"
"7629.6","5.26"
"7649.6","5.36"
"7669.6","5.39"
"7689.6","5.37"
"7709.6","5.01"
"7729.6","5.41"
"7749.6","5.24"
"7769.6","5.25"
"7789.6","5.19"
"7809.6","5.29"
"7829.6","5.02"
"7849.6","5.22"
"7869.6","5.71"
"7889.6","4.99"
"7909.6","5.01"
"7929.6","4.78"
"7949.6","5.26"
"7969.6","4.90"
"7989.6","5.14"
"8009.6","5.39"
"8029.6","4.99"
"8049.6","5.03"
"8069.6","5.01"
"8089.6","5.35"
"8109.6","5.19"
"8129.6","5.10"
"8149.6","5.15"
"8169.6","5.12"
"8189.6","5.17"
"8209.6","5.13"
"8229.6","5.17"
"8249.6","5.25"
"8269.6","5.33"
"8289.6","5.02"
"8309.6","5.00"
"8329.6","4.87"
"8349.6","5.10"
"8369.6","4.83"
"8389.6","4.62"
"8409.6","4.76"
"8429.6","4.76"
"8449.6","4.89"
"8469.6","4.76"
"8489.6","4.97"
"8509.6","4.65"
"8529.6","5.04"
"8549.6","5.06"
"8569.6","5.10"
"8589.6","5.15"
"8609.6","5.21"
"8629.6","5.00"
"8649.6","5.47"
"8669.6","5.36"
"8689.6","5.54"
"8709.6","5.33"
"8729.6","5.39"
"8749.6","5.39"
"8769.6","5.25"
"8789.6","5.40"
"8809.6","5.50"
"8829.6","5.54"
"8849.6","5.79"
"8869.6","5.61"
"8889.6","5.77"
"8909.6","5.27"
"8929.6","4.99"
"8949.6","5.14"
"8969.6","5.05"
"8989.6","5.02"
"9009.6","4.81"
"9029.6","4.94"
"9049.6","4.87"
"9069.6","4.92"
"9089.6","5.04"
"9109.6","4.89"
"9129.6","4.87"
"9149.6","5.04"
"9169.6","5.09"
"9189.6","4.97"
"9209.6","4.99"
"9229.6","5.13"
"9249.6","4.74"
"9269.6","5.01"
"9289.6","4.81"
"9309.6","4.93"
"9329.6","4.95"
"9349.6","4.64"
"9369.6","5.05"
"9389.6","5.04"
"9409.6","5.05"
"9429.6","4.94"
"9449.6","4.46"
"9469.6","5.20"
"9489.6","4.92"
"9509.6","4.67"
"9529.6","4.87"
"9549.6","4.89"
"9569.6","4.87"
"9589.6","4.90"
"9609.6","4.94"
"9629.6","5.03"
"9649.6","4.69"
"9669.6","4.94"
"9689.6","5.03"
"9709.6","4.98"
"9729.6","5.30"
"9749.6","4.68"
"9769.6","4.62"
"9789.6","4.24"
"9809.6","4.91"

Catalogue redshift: 0.17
